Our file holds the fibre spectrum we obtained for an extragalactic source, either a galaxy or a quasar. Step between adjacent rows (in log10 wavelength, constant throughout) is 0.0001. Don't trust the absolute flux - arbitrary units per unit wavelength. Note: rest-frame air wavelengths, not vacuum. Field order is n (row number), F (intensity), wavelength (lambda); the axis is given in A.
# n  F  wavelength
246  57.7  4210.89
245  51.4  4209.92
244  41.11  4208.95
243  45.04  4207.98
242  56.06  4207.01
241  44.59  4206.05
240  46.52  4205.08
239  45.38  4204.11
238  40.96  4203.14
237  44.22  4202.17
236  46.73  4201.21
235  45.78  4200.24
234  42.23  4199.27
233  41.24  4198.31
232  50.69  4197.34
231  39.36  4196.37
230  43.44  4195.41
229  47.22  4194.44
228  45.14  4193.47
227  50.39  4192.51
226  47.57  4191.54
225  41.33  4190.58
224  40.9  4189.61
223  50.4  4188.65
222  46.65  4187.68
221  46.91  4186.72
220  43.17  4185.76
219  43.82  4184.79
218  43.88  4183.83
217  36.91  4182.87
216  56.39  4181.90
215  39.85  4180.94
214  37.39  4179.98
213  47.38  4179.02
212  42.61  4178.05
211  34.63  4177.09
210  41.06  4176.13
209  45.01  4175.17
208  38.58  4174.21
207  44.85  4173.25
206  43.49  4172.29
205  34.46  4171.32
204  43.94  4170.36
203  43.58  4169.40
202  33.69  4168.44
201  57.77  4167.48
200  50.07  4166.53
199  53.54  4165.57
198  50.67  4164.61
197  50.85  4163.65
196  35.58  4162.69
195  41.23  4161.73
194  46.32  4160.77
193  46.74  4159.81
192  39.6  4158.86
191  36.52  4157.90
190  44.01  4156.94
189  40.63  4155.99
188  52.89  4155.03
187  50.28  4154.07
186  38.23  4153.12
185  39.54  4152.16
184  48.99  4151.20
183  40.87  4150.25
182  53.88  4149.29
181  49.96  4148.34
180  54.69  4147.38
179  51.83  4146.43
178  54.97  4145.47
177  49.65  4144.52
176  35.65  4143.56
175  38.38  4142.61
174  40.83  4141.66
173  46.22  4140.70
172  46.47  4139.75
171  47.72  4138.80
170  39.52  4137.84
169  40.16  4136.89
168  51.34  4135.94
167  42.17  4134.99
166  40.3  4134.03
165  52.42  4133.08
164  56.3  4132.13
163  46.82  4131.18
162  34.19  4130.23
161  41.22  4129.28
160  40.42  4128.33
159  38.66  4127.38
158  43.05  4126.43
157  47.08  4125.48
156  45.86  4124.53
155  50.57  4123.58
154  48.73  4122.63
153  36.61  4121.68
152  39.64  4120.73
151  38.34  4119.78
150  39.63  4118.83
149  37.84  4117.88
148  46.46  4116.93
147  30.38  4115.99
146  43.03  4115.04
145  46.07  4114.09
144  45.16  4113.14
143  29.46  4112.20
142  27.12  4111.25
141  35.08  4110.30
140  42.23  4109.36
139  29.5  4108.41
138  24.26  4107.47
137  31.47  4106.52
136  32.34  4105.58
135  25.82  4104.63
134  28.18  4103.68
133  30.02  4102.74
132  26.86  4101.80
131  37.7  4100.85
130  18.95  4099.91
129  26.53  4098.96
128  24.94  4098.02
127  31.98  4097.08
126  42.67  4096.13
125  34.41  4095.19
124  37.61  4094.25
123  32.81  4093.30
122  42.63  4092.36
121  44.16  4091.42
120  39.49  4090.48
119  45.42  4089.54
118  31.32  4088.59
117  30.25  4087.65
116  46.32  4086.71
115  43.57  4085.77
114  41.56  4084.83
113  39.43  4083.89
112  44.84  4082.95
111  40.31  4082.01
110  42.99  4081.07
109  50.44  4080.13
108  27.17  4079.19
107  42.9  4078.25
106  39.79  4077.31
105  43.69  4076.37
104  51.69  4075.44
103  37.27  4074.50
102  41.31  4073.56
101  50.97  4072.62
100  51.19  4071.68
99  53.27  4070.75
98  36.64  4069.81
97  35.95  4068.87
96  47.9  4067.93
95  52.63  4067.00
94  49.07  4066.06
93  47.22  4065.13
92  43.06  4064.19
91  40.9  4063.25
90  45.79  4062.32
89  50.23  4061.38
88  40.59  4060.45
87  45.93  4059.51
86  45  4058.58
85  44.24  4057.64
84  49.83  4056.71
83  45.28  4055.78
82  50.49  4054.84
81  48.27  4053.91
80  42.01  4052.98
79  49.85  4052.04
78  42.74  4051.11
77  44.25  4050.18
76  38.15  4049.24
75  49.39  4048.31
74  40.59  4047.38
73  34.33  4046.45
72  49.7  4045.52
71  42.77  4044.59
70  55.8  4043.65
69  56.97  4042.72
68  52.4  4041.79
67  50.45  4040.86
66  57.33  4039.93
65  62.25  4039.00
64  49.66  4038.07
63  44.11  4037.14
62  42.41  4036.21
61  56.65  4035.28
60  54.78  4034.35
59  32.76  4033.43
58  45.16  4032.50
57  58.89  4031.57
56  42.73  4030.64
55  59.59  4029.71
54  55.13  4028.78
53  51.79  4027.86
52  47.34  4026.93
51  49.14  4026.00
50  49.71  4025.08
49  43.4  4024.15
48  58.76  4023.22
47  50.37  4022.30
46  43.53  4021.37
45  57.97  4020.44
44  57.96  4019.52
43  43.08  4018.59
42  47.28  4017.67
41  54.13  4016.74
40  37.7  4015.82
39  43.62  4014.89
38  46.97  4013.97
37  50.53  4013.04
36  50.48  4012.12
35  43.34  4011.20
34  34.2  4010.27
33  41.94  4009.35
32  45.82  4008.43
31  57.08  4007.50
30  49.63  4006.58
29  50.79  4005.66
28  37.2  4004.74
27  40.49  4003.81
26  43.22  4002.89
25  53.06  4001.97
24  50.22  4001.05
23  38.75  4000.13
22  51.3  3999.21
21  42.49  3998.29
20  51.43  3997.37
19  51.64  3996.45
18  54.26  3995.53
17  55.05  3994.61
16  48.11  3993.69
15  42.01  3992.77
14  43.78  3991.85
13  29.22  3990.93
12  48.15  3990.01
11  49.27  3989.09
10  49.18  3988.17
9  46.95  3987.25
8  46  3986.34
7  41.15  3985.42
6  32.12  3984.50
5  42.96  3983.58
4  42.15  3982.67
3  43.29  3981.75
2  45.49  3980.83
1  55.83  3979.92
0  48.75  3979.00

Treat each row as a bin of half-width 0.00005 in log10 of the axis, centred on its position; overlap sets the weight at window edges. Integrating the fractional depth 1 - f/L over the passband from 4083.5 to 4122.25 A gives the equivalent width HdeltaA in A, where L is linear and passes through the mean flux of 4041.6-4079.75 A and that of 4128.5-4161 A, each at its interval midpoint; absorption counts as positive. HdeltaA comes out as 8.29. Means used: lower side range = 45.3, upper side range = 45.2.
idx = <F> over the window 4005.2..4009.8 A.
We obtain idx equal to 49.1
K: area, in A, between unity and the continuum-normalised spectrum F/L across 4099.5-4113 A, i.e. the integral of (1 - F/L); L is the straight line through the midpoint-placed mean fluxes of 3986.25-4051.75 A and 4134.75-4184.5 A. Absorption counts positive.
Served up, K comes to 4.6 A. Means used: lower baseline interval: 47.9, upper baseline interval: 44.5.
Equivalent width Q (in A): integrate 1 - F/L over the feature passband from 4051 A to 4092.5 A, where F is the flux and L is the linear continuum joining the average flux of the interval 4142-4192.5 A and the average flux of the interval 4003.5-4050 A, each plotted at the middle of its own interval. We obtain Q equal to 2.9 A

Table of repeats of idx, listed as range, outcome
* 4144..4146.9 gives 51.8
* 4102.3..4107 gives 29.5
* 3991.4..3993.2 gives 42.9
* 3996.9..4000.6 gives 46.1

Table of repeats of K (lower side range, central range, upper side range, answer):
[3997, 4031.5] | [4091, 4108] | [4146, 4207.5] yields 5.3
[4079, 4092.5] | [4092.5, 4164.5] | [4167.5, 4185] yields 1.7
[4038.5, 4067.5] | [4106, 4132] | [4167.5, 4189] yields 3.2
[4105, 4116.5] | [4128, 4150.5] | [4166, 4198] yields -4.3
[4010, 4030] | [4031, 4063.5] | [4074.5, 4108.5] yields -2.4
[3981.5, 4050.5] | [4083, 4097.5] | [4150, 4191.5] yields 2.1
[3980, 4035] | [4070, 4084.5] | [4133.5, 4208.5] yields 0.8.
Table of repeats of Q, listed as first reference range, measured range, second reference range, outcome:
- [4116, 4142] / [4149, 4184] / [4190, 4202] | 0.3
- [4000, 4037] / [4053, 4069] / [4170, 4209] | 0.3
